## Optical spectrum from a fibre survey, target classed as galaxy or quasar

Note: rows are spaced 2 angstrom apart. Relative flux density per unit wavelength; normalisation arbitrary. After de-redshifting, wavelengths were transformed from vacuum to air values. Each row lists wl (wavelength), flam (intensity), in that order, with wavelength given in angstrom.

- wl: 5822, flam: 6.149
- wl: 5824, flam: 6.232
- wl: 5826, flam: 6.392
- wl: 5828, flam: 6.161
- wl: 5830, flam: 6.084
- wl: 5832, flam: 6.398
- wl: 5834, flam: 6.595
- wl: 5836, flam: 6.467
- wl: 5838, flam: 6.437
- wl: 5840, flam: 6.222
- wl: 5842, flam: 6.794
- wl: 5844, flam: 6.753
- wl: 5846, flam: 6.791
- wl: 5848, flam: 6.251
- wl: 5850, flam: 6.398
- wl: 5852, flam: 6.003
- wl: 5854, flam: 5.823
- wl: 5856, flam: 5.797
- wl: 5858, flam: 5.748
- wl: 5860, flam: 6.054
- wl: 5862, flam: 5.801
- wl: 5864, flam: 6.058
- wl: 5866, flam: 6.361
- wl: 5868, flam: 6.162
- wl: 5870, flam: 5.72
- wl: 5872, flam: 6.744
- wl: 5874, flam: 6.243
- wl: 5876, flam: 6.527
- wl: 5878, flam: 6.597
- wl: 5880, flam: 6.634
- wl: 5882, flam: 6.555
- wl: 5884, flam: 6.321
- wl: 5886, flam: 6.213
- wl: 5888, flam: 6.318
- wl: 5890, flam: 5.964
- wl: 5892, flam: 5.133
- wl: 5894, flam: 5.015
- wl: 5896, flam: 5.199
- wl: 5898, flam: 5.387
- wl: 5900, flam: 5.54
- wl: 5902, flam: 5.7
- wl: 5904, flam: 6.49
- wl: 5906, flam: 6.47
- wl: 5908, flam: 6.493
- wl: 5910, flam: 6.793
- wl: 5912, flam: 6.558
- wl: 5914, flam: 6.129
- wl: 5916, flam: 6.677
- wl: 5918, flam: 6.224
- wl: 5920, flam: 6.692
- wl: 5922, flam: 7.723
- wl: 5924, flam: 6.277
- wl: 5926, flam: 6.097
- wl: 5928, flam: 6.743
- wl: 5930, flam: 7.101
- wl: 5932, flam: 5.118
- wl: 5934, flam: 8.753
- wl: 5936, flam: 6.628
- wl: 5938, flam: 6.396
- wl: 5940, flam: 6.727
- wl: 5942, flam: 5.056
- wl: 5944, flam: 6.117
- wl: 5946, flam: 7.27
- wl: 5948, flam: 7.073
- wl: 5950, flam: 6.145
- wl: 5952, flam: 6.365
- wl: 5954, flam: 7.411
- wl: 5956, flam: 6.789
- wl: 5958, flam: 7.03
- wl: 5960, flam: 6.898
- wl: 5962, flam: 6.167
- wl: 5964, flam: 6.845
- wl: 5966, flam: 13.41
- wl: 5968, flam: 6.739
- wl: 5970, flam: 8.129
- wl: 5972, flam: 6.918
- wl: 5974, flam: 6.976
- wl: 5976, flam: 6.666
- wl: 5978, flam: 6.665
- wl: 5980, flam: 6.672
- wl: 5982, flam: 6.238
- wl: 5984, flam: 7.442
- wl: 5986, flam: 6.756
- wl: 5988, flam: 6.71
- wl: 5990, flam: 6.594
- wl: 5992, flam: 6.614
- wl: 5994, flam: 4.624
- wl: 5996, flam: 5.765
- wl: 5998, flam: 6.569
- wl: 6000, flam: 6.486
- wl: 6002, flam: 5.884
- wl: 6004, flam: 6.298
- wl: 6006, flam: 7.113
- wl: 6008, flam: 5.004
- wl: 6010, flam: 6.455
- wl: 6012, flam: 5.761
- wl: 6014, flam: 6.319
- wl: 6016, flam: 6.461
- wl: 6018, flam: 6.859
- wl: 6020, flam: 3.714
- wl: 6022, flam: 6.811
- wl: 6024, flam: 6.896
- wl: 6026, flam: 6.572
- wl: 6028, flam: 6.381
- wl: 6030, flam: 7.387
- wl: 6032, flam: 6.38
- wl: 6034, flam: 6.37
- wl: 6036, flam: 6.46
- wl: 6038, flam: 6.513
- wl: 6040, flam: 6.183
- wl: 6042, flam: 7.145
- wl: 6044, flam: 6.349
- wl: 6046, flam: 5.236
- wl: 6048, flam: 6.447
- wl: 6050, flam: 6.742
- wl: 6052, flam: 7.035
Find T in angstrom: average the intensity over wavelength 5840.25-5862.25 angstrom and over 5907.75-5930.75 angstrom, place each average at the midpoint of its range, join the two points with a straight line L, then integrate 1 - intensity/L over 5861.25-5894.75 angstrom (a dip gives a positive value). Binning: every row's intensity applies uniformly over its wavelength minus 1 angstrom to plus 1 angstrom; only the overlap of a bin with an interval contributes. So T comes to 1.2 angstrom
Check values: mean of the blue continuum 6.22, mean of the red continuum 6.62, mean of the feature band 6.15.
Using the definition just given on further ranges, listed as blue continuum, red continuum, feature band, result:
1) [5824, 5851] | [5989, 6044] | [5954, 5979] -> -4.4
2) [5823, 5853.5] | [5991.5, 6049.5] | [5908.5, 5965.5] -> -3.5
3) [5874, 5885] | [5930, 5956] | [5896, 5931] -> 1.0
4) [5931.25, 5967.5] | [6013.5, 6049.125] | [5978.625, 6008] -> 1.3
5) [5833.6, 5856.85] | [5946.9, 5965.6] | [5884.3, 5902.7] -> 2.7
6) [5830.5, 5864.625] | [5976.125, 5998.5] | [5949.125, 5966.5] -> -2.4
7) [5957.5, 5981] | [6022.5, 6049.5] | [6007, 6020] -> 1.6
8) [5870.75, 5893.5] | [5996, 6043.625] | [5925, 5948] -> -1.0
